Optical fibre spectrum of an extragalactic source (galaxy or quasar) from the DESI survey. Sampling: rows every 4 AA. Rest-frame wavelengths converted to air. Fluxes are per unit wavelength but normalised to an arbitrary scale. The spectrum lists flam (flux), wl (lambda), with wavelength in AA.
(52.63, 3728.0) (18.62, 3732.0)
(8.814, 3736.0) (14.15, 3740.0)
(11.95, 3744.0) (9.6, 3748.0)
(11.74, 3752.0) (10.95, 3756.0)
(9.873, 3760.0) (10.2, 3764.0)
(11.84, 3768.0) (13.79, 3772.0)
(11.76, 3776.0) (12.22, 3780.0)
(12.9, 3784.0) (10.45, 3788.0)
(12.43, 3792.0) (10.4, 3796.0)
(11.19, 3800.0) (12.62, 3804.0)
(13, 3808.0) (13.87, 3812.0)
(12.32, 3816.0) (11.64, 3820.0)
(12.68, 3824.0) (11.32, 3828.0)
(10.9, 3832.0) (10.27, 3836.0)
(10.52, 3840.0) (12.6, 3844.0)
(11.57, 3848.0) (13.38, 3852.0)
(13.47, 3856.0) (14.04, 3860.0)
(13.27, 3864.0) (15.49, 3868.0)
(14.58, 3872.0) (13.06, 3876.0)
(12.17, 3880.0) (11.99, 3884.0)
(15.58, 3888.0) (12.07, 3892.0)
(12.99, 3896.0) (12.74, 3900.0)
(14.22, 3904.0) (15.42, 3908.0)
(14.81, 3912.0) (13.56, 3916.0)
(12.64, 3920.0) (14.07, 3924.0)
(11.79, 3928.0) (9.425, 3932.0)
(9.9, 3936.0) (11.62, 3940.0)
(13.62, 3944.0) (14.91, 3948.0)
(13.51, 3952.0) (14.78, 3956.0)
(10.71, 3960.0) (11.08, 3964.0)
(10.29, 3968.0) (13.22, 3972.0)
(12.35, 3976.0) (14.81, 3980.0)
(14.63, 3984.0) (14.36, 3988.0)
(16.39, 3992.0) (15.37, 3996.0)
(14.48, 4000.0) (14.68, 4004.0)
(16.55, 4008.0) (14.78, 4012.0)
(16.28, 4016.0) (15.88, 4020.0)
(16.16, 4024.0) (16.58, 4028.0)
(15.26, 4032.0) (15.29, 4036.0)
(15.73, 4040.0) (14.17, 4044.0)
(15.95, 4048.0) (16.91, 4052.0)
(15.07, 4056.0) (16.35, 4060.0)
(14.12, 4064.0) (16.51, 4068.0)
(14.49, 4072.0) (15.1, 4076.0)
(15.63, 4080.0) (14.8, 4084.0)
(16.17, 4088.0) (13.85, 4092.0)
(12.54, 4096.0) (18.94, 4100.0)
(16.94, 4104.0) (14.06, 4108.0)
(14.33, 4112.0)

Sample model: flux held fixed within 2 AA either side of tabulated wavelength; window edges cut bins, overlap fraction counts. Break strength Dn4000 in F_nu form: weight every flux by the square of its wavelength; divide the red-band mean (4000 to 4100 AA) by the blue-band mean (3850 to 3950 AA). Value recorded 1.3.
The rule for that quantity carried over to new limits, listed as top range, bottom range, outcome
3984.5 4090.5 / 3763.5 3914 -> 1.35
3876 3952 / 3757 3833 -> 1.16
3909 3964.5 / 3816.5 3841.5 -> 1.19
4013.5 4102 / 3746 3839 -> 1.53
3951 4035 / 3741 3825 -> 1.36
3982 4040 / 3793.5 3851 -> 1.44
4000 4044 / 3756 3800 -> 1.53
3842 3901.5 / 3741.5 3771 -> 1.28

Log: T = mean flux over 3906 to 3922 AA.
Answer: 14.1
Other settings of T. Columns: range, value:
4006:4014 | 15.7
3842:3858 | 12.8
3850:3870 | 13.9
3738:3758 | 11.7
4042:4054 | 15.7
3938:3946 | 12.6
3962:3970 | 10.7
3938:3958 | 13.7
